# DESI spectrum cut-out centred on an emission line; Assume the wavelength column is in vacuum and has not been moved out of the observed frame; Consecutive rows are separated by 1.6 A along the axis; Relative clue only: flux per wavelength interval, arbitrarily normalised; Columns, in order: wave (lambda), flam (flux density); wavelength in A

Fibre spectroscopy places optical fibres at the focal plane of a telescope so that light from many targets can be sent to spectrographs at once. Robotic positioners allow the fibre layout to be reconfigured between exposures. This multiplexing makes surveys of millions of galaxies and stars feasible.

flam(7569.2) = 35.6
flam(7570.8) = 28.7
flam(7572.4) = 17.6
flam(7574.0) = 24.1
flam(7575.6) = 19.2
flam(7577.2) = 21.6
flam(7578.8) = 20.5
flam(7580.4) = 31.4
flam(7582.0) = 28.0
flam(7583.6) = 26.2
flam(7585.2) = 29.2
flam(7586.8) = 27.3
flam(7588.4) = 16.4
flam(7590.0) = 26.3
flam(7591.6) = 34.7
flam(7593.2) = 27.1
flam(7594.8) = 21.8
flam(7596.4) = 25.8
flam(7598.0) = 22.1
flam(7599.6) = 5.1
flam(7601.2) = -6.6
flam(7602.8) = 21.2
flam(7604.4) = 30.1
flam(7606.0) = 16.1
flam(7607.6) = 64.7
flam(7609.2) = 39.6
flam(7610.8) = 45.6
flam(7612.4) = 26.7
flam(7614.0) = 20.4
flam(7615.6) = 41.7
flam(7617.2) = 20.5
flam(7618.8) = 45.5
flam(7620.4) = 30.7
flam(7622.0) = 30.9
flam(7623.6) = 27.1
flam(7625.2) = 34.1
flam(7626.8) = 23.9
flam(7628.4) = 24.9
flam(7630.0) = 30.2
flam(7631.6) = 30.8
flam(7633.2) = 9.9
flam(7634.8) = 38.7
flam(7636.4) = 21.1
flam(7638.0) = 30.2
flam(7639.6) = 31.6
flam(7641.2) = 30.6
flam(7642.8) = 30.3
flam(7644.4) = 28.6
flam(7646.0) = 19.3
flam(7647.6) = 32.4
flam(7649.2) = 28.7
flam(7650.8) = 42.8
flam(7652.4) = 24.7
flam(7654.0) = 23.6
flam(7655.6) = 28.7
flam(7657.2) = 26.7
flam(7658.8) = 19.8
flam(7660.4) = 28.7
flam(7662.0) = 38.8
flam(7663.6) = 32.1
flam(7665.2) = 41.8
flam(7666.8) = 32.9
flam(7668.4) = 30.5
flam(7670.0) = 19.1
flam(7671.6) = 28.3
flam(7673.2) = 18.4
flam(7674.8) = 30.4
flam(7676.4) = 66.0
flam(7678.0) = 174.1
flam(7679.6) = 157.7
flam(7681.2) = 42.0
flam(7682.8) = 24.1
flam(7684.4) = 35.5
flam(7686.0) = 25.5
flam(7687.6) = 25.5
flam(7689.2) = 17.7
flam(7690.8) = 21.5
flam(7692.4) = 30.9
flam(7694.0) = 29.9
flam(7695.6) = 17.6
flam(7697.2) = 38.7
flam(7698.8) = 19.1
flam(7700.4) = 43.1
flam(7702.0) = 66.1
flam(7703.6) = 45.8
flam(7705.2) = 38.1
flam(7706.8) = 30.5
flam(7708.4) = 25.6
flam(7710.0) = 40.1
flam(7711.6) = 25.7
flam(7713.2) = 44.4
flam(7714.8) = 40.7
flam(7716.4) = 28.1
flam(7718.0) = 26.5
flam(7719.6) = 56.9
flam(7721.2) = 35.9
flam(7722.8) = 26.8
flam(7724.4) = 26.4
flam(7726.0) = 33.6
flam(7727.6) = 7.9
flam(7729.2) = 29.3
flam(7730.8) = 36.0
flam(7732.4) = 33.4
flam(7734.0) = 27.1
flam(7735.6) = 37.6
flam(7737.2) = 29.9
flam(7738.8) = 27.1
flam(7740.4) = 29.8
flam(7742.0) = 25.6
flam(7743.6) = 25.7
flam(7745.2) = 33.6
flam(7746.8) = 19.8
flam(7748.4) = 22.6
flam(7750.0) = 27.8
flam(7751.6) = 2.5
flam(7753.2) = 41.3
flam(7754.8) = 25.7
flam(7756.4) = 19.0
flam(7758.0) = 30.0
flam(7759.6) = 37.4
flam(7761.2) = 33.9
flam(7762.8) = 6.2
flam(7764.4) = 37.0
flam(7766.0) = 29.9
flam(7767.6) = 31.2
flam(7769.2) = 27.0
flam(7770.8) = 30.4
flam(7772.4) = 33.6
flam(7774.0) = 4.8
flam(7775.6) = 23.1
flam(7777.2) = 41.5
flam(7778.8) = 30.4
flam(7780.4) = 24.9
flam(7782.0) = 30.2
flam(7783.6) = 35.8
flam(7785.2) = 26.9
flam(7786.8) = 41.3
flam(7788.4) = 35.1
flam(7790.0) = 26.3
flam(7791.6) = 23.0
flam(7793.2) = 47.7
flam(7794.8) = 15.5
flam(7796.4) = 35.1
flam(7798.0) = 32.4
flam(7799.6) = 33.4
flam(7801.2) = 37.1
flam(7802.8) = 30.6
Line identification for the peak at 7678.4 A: H-alpha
